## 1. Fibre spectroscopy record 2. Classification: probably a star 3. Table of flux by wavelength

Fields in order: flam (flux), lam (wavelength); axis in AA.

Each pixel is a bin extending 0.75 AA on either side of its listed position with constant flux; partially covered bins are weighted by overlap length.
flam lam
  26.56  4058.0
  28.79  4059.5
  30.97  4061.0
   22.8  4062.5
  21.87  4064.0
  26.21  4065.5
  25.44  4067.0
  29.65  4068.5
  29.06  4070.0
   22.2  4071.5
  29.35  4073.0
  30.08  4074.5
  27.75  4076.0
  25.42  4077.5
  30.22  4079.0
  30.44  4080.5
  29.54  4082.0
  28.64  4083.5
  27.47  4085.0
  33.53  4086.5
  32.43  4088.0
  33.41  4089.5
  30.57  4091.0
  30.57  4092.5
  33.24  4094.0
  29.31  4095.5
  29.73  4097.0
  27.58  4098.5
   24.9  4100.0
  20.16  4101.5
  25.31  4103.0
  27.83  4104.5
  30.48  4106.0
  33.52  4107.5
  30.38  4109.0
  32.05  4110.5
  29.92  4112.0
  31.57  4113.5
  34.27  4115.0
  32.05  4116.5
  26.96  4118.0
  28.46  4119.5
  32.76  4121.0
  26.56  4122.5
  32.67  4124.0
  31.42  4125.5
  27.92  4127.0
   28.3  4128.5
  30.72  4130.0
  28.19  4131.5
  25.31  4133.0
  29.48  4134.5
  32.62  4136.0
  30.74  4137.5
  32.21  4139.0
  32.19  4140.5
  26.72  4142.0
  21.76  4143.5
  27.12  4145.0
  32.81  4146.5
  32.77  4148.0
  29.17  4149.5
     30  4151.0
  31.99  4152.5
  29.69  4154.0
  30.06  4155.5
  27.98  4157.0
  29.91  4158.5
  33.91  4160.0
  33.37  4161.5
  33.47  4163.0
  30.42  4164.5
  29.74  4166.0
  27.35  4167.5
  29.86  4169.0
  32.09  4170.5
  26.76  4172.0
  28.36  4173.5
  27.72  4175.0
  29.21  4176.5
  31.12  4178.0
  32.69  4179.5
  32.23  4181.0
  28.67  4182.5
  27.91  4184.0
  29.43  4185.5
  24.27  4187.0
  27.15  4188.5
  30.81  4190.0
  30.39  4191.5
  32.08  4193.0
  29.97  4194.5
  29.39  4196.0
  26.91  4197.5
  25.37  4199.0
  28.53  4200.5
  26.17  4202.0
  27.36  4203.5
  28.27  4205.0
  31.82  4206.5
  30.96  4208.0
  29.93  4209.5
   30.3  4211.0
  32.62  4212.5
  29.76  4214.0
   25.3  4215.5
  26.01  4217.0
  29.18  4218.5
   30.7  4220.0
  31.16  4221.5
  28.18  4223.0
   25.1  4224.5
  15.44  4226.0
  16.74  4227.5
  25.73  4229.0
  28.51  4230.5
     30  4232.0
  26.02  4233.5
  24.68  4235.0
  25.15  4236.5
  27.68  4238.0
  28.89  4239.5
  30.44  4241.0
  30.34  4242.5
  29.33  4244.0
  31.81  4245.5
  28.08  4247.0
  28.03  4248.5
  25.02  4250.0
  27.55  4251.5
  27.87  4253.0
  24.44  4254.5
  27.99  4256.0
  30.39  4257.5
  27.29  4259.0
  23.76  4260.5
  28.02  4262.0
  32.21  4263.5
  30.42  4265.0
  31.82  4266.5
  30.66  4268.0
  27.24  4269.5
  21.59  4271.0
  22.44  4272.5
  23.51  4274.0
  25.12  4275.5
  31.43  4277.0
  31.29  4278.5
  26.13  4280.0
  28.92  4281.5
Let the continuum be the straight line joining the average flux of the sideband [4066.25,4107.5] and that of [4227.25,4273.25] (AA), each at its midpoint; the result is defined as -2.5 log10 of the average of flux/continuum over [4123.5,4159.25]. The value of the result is -0.05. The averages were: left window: 28.8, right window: 27.5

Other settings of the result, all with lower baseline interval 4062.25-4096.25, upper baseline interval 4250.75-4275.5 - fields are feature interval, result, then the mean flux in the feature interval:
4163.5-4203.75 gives -0.04 mag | 29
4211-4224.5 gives -0.05 mag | 29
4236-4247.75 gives -0.06 mag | 29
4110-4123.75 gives -0.08 mag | 30.6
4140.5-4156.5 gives -0.04 mag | 29.3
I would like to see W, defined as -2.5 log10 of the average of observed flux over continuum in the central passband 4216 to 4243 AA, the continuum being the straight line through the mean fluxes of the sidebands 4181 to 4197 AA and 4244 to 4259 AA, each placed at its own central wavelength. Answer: 0.07 mag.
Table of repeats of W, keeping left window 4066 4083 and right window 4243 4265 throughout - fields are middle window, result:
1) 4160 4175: -0.08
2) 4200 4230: 0.02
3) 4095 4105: 0.07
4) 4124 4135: -0.04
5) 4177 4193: -0.06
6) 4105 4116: -0.13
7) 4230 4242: 0.01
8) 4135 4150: -0.06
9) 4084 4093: -0.12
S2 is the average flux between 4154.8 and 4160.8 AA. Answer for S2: 30.5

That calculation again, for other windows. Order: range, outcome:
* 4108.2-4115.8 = 31.7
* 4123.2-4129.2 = 30.1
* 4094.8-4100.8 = 27.8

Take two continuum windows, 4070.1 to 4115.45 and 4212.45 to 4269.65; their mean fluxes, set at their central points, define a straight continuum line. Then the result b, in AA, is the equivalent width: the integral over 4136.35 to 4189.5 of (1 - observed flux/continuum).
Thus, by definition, -2.3 AA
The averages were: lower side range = 29.4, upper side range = 27.6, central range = 29.8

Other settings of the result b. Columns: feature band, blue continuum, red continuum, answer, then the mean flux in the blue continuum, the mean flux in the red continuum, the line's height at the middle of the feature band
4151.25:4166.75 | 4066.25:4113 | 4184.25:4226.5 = -1.28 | 29.1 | 28.4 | 28.6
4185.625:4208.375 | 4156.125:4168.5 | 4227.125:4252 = 0.50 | 30.7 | 27.5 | 29.3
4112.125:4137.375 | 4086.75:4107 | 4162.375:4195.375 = -0.63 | 29.1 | 29.6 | 29.2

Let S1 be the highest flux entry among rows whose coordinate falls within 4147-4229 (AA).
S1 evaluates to 33.91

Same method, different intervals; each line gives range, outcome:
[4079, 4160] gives 34.27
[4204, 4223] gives 32.62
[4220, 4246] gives 31.81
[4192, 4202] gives 32.08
